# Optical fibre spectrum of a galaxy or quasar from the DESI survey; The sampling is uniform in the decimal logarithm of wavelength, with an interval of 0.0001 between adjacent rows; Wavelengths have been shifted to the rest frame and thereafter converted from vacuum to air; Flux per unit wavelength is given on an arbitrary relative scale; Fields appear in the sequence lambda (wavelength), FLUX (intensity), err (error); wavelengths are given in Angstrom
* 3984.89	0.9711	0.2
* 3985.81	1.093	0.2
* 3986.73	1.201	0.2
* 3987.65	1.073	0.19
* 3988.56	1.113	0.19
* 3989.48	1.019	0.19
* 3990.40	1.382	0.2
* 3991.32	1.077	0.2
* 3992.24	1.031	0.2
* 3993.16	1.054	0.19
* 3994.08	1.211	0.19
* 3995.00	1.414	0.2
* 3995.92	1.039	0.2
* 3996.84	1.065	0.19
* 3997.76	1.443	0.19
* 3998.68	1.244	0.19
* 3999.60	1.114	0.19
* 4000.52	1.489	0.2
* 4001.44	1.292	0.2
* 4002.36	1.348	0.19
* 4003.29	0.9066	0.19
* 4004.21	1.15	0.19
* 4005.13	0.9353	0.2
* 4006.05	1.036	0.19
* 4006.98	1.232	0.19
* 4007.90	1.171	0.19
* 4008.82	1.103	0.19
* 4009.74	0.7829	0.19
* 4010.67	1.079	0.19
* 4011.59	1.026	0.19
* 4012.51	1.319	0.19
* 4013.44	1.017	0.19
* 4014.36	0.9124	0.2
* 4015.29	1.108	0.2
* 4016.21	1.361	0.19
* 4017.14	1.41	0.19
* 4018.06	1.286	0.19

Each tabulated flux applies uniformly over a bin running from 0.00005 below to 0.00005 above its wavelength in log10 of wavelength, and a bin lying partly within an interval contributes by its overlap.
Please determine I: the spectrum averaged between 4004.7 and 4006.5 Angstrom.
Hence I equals 0.987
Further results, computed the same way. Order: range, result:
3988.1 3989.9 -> 1.07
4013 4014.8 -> 0.967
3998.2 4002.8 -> 1.3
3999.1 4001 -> 1.3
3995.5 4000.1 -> 1.19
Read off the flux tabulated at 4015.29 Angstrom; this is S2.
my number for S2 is 1.108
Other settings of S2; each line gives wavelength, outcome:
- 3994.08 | 1.211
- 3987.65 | 1.073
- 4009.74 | 0.7829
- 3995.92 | 1.039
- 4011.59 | 1.026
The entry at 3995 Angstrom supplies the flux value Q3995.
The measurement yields 1.414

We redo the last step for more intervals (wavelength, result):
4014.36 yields 0.9124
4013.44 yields 1.017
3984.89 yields 0.9711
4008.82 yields 1.103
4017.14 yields 1.41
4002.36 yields 1.348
